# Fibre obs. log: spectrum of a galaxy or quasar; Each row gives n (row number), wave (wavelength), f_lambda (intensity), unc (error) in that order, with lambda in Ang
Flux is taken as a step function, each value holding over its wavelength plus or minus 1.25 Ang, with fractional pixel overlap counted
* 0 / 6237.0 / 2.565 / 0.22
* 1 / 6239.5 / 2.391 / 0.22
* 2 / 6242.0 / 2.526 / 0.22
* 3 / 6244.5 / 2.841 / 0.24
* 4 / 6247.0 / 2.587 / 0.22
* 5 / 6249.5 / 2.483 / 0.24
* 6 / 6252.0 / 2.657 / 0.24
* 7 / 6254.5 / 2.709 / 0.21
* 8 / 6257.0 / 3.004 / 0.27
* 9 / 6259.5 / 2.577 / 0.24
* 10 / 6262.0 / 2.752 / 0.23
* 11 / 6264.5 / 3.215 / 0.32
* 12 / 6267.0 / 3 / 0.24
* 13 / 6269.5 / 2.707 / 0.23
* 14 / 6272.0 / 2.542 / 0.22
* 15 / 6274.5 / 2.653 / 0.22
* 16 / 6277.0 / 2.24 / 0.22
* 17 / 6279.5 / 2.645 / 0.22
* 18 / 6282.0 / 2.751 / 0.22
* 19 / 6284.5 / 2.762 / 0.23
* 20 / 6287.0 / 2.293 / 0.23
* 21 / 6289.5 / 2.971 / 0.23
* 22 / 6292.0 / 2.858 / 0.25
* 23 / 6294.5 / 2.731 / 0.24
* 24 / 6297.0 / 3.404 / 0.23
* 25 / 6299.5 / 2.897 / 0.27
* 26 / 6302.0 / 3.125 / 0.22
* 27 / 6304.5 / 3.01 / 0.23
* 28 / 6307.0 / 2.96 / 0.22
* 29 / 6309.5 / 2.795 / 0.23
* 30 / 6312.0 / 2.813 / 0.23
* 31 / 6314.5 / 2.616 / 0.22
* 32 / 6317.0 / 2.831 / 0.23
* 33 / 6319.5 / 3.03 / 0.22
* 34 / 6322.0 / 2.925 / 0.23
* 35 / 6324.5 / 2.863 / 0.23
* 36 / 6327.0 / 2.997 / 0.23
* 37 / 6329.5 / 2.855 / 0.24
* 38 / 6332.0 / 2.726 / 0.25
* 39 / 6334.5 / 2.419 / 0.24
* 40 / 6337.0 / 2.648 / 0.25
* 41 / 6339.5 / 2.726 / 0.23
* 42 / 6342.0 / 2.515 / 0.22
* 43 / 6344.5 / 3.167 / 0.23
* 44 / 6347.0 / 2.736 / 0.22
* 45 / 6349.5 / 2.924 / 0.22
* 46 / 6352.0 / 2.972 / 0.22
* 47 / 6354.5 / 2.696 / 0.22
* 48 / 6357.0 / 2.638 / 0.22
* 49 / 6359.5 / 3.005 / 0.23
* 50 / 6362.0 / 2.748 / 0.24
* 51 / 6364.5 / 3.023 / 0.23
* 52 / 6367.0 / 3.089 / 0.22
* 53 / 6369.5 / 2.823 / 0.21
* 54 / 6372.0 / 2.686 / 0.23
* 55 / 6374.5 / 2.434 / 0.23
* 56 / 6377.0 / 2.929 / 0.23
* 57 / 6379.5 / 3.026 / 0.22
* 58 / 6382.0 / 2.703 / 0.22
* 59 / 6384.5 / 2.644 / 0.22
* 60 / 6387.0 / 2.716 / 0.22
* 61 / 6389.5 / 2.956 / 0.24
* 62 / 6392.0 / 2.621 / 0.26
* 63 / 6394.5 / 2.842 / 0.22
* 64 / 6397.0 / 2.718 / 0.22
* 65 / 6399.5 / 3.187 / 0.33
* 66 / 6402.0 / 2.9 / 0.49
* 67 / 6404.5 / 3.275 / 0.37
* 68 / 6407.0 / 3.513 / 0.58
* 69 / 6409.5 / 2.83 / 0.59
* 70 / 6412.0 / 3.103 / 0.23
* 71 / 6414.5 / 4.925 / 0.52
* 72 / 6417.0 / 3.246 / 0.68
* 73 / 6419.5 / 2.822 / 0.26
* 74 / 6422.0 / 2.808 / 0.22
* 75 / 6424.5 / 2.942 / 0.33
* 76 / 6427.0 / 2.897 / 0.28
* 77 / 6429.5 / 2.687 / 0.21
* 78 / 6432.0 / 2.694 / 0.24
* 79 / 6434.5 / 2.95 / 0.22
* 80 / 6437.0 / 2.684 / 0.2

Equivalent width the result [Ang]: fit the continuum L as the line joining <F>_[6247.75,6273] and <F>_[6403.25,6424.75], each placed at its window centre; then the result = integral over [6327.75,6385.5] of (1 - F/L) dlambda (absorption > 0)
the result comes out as 5.6 Ang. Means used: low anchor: 2.76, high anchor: 3.29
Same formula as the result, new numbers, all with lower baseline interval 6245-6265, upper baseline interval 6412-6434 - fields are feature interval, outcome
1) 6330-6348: 1.3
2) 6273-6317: 0.5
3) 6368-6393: 2.2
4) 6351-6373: 0.9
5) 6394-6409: 0.0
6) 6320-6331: -0.1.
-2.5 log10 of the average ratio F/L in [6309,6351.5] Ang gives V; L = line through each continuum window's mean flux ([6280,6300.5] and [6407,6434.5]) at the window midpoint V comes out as 0.042 mag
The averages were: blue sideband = 2.83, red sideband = 3.11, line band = 2.8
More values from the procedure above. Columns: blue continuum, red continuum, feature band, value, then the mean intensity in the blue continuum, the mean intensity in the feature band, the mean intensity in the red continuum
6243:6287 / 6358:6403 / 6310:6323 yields -0.03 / 2.7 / 2.84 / 2.83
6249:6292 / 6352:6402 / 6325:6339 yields 0.02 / 2.71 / 2.74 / 2.82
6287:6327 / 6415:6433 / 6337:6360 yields 0.05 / 2.9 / 2.8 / 2.96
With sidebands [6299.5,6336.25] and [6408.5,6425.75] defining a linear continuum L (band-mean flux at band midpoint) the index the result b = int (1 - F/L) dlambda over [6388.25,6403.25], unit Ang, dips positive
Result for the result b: 1.4 Ang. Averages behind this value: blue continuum 2.85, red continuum 3.25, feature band 2.87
